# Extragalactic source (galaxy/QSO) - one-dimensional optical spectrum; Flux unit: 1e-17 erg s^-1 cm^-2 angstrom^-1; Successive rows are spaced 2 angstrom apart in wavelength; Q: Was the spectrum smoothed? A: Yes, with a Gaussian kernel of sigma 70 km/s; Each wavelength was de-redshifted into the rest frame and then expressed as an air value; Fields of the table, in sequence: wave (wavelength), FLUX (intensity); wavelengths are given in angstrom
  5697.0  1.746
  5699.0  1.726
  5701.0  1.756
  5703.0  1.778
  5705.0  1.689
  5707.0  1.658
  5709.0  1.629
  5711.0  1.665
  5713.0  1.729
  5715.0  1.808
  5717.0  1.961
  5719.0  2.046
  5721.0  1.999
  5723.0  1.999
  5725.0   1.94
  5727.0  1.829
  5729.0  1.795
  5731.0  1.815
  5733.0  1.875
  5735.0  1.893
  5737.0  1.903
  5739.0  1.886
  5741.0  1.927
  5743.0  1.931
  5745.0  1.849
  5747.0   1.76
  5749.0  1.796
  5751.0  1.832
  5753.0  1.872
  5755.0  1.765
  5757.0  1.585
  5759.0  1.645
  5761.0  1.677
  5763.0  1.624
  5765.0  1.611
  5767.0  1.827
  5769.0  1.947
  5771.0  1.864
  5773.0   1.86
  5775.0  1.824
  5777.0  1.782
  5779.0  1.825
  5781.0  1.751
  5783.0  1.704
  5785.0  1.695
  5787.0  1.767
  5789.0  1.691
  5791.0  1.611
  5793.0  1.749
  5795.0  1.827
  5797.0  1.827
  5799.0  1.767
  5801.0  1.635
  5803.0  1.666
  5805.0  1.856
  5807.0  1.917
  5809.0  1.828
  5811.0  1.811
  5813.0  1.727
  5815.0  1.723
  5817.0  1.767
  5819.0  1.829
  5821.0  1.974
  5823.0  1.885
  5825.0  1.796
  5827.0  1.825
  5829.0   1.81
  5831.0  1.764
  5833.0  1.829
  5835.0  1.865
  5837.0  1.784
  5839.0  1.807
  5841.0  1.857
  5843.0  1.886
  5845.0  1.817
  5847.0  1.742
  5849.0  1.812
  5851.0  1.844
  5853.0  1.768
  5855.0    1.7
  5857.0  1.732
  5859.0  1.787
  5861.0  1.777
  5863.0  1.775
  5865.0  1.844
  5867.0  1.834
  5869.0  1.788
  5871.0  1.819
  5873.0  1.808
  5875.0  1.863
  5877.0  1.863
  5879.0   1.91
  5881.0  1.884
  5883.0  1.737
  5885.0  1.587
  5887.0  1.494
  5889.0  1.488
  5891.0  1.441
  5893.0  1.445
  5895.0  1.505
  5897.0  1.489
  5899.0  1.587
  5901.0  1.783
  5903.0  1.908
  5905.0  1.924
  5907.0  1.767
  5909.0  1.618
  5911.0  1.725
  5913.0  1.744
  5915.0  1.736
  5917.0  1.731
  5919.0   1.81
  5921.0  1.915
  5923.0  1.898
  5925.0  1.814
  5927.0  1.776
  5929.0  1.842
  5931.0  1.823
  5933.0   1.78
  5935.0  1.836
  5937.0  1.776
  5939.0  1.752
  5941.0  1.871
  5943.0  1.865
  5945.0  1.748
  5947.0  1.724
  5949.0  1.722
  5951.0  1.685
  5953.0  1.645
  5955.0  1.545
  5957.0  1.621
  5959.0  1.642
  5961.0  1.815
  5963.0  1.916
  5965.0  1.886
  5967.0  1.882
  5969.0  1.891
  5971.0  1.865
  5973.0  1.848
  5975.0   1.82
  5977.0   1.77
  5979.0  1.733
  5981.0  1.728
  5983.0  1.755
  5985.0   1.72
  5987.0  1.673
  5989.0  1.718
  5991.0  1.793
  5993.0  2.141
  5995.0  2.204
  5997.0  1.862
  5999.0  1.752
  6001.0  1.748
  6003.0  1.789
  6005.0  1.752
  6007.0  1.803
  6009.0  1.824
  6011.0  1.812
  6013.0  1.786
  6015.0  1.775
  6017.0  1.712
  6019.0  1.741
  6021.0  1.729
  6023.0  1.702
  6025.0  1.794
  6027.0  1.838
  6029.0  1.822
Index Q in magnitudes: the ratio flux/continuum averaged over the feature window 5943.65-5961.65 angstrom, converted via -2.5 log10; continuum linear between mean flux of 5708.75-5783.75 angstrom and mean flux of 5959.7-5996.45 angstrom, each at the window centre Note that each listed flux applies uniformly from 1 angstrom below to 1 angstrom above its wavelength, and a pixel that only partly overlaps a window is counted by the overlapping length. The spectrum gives 0.10 mag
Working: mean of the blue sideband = 1.82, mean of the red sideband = 1.84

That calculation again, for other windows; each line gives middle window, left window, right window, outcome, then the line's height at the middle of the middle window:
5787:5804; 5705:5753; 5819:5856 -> 0.065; 1.83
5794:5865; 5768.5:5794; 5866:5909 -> -0.036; 1.74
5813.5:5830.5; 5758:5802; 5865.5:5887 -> -0.031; 1.77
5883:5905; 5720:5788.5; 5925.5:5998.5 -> 0.131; 1.8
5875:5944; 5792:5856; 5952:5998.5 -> 0.038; 1.8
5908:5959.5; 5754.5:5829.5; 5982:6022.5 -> 0.022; 1.79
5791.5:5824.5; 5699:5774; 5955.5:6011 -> 0.008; 1.81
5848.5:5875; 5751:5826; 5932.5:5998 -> -0.008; 1.78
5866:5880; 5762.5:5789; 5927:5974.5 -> -0.037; 1.78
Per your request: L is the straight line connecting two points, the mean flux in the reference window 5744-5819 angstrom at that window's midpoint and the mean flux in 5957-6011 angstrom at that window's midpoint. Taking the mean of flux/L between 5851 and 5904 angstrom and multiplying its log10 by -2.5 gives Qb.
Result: 0.04 mag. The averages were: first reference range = 1.76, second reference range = 1.82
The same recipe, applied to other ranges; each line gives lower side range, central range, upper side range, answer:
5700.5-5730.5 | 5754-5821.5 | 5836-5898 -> 0.01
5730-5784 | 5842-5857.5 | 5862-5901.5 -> -0.04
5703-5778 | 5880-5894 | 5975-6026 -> 0.14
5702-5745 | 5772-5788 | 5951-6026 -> 0.03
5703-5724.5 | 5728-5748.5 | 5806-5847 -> -0.02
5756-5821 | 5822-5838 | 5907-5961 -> -0.04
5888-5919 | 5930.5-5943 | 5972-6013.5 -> -0.06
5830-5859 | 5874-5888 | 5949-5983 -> 0.02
